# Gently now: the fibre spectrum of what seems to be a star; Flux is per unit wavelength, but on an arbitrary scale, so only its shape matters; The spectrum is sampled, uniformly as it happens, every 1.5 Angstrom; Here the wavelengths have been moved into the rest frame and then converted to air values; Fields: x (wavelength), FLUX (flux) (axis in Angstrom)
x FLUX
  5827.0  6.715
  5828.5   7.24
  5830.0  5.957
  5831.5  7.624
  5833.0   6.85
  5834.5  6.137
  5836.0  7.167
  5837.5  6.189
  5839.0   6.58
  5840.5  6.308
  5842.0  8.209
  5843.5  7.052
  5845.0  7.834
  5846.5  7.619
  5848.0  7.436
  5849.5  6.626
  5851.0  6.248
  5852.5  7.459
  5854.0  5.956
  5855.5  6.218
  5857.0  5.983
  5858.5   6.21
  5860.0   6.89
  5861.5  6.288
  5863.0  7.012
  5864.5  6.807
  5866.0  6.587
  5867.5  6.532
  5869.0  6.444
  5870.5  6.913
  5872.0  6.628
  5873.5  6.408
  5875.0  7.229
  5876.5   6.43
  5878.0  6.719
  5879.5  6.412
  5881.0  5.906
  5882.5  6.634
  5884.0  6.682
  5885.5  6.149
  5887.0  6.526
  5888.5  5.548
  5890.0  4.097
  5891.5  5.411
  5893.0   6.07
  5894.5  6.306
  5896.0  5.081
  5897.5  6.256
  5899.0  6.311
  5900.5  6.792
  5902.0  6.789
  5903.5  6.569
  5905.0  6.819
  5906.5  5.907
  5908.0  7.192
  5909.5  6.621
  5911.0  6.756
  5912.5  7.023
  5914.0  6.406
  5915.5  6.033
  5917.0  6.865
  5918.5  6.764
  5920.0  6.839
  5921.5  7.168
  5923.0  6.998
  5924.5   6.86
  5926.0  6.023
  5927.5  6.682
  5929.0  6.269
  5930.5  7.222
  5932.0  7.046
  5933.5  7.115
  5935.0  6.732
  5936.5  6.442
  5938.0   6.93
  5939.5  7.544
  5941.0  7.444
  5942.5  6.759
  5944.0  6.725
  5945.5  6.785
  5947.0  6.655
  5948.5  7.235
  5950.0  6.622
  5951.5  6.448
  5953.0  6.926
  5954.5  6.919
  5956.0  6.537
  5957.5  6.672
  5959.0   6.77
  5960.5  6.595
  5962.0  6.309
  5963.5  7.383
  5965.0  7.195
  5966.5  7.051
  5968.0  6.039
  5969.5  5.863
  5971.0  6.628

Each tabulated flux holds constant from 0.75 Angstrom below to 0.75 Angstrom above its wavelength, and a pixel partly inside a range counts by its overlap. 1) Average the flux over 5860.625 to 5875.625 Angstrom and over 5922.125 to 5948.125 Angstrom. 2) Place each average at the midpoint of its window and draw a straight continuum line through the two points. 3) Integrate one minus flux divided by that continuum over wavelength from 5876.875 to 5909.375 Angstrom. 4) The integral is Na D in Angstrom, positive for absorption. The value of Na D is 2.57 Angstrom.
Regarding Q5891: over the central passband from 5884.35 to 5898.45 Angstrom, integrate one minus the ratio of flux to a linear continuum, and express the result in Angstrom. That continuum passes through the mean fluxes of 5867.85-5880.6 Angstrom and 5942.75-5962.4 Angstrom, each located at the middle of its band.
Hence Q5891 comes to 1.9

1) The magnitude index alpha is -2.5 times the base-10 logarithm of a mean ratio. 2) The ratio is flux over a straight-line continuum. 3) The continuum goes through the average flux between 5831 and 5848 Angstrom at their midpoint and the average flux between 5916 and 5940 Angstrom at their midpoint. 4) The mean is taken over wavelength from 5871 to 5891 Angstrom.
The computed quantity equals 0.114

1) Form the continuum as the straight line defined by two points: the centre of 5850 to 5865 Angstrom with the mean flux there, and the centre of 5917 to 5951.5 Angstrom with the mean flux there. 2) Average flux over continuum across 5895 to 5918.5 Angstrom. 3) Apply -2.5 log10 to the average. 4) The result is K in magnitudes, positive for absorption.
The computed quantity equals 0.04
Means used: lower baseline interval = 6.5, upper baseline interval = 6.85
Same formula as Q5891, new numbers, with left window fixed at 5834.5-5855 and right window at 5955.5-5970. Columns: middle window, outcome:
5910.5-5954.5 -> -0.5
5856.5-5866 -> 0.5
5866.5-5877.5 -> 0.3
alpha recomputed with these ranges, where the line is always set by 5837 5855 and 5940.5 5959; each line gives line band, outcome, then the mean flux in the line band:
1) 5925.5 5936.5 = 0.02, 6.72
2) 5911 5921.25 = 0.03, 6.69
